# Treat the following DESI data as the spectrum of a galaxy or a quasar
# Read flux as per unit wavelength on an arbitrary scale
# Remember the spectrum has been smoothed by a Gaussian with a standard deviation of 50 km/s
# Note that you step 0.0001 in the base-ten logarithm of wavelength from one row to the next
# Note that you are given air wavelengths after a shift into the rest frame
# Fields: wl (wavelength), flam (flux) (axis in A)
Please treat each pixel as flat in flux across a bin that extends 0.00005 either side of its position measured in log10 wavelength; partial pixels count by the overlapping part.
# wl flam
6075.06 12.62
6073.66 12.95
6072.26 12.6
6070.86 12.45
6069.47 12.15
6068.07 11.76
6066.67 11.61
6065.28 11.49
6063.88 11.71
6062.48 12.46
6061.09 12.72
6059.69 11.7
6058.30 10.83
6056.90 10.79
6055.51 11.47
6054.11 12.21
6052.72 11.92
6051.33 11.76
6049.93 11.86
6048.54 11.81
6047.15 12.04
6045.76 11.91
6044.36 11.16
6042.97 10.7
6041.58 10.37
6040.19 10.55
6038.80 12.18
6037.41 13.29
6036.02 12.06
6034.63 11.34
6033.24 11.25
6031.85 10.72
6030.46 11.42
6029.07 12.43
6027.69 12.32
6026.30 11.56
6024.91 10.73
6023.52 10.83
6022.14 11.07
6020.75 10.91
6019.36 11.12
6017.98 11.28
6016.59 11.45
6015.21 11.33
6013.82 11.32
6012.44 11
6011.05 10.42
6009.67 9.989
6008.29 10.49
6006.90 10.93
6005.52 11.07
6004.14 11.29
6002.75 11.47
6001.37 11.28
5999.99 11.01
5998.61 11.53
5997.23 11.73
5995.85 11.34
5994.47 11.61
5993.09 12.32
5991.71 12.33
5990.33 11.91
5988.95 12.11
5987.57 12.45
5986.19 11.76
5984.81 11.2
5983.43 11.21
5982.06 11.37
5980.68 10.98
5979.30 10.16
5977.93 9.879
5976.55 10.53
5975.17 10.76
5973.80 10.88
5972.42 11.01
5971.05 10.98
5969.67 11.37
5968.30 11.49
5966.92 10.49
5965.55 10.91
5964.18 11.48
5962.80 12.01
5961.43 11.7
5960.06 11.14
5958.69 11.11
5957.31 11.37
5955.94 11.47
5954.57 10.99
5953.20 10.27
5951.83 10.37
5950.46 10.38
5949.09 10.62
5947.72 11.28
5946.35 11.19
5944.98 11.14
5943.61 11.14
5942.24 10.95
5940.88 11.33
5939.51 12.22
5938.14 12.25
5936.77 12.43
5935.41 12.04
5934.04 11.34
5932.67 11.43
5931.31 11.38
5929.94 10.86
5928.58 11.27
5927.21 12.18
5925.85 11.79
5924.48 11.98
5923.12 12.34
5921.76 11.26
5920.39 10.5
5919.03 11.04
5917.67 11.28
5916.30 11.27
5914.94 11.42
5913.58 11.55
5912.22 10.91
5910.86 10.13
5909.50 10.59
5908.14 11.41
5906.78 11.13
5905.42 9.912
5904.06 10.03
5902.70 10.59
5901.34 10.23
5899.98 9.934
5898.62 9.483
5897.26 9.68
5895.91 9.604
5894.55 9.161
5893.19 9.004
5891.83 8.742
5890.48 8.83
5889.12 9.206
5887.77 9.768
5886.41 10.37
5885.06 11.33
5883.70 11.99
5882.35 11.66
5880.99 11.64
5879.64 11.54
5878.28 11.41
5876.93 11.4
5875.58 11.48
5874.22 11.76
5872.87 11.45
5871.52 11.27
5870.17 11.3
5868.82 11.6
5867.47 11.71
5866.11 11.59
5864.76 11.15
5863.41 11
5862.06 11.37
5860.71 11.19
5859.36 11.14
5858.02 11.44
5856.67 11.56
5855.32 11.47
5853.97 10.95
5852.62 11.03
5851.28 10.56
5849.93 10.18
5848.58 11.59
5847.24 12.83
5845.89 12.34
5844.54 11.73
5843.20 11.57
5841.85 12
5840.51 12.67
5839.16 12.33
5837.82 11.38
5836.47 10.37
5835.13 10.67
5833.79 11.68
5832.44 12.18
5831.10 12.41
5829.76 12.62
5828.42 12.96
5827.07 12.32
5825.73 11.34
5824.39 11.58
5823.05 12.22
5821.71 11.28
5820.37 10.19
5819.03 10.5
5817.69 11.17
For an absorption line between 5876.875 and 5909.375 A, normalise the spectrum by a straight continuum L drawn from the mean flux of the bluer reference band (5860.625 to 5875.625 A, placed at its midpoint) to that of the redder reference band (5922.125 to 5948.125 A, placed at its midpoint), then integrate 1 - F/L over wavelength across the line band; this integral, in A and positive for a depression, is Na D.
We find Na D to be 3.3 A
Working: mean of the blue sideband 11.4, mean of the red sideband 11.6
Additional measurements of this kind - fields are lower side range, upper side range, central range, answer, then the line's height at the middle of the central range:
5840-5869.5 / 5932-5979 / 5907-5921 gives 0.34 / 11.3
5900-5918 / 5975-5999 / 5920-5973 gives -1.22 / 11.1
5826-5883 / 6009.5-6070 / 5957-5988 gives 1.06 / 11.5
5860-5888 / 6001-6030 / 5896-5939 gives 0.84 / 11.3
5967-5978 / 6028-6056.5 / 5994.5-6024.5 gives 0.48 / 11.3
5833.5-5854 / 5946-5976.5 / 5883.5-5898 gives 2.06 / 11.3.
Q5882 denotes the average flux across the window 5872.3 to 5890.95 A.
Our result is 11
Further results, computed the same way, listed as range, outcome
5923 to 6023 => 11.3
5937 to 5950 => 11.4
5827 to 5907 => 11.1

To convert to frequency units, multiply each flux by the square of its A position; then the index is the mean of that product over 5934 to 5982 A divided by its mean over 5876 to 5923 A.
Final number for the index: 1.1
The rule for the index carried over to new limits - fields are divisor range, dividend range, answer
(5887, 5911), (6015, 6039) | 1.22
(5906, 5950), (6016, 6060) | 1.05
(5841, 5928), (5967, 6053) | 1.07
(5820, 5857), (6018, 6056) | 1.06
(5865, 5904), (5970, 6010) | 1.10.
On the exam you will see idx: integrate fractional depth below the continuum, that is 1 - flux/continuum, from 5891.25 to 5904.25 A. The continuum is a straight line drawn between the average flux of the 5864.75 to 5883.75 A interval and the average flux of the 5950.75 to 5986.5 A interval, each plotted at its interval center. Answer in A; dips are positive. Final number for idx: 2.0 A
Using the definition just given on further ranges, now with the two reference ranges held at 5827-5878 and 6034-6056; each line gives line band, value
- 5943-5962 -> 1.0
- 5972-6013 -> 1.5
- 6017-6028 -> 0.4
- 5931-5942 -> -0.2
